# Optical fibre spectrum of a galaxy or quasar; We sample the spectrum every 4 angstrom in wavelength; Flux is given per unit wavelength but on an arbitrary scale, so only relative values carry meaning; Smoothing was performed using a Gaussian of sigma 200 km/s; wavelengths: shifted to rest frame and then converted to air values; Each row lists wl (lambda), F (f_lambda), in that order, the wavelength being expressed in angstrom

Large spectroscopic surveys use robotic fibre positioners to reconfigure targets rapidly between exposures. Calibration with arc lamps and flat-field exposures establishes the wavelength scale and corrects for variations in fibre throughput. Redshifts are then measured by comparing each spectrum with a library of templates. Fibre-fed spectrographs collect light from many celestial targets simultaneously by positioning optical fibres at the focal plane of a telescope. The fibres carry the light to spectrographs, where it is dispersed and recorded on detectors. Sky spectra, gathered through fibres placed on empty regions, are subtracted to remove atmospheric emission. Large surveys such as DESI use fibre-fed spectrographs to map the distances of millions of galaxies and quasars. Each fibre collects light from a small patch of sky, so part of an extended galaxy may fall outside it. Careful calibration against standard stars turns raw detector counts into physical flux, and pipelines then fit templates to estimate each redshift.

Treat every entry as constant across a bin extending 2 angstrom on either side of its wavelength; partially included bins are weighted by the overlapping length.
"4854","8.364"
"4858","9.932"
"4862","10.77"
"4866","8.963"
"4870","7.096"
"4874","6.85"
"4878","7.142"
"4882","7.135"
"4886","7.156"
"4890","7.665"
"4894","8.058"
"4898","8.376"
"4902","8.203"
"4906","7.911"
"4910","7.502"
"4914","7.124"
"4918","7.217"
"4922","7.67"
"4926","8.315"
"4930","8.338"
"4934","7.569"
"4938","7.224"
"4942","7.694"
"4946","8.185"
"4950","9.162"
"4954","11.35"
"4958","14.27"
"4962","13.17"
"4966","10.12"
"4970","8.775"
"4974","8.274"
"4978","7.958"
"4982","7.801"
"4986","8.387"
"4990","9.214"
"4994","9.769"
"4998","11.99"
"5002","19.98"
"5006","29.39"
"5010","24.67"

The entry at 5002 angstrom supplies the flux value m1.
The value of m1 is 19.98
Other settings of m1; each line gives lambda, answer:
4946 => 8.185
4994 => 9.769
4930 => 8.338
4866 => 8.963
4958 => 14.27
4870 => 7.096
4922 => 7.67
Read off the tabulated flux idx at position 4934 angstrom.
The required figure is 7.569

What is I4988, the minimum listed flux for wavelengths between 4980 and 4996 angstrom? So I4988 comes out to 7.801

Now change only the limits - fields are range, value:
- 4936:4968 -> 7.224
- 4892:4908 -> 7.911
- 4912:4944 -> 7.124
